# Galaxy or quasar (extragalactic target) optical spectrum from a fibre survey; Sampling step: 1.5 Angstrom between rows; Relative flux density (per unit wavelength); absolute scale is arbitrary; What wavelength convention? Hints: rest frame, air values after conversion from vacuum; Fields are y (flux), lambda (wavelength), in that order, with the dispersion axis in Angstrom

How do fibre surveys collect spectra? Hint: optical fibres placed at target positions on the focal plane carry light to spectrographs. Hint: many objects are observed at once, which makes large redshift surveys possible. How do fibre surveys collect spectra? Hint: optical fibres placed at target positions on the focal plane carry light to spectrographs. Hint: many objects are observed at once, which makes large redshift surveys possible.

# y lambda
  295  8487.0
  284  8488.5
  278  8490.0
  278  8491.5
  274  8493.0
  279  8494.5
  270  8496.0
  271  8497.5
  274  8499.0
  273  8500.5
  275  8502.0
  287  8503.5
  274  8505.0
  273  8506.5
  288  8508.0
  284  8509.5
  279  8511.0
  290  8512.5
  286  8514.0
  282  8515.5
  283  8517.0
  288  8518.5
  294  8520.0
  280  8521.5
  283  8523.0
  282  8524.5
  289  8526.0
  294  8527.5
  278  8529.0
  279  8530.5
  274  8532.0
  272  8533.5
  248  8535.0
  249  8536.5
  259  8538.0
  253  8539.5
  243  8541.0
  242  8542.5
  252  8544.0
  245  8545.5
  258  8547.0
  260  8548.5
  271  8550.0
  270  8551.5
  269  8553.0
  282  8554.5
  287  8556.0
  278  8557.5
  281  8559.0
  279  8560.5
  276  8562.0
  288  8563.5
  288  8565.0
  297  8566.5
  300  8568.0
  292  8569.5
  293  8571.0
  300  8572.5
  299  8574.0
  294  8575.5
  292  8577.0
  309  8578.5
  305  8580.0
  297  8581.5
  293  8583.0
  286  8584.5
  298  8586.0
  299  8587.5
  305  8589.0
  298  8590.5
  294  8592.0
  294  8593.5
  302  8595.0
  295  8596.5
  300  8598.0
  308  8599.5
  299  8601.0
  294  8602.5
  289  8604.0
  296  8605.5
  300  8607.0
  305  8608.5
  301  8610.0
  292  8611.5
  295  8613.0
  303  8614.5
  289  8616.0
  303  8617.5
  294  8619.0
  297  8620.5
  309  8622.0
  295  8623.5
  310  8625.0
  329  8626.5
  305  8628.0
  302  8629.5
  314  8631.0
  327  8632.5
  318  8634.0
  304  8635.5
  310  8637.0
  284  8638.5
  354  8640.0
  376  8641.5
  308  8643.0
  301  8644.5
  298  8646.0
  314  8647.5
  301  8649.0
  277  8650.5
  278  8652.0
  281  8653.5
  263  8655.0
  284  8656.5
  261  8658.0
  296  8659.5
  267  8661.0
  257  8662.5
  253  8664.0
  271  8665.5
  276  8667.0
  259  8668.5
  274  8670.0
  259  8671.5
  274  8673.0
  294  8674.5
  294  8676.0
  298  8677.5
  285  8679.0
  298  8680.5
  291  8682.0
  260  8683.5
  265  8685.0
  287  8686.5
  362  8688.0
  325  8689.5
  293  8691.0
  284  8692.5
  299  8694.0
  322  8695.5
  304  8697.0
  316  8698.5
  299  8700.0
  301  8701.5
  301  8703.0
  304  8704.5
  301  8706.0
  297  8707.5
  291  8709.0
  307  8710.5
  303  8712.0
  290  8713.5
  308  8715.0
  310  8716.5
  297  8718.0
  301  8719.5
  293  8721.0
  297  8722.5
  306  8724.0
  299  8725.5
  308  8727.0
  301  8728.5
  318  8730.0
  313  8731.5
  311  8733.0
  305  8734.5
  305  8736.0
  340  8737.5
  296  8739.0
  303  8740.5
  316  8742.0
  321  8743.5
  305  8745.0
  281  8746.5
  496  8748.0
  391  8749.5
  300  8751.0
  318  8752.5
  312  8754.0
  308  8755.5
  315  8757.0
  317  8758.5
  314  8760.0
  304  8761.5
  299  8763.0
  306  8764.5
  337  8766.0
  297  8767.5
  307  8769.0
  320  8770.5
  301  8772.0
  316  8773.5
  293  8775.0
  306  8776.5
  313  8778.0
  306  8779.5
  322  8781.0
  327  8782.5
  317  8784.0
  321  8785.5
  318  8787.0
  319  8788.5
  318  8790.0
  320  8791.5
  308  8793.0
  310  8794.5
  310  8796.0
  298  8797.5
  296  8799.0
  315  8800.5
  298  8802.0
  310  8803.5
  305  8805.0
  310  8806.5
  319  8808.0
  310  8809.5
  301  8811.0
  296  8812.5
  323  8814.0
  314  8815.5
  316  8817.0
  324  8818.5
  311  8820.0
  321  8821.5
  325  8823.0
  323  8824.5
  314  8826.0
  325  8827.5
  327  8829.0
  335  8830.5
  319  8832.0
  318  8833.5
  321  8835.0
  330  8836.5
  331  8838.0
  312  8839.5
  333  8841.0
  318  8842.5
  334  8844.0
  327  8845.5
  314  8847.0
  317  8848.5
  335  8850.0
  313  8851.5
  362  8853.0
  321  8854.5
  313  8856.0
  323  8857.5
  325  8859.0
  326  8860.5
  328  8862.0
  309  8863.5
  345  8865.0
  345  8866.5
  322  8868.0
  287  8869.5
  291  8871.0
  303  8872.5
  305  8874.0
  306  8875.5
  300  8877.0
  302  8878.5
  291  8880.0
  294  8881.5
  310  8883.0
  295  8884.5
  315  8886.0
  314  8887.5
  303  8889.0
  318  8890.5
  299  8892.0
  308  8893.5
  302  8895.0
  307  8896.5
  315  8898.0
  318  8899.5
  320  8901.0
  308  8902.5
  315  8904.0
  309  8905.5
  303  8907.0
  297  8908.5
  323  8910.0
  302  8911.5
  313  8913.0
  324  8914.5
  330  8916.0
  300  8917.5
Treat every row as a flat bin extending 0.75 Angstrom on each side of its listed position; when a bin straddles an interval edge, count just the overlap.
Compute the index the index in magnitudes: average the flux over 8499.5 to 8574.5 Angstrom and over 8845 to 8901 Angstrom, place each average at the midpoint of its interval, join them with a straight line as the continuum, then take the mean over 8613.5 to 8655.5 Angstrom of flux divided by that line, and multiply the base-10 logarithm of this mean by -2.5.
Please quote -0.065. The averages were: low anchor 277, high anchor 314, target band 305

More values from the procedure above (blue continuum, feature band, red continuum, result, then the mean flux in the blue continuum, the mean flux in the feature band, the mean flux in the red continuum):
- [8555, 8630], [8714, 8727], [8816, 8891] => 0.02 mag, 297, 302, 318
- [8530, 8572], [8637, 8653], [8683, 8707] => -0.06 mag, 271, 309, 302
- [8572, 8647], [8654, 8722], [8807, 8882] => 0.06 mag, 303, 291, 318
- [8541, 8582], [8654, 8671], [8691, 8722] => 0.10 mag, 281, 269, 301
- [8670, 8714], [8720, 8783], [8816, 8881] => -0.04 mag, 296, 315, 320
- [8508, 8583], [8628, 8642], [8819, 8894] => -0.10 mag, 279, 319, 317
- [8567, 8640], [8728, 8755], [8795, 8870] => -0.04 mag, 301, 324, 319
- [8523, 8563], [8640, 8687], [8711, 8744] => 0.03 mag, 268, 285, 306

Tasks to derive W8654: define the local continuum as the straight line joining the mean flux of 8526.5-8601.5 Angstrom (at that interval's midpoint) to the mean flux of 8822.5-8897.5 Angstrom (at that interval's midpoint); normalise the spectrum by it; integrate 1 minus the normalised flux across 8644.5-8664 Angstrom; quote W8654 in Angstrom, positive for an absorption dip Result 0.79 Angstrom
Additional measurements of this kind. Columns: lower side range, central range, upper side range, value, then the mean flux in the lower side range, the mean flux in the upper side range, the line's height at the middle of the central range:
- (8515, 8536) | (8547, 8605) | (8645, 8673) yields -2.5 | 280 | 276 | 279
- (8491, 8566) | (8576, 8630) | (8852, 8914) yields -3.3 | 274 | 312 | 282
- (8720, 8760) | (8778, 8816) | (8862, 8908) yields 0.3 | 318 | 309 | 314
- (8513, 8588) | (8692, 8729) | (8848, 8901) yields -0.7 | 280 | 313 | 296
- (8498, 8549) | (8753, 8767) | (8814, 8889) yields -0.3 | 273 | 318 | 305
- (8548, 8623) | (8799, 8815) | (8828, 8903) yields 0.2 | 293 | 316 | 311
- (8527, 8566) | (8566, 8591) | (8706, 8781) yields -2.0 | 268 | 312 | 275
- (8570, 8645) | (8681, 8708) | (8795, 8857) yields 0.7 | 303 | 318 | 309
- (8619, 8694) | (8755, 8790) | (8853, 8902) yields -1.0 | 294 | 312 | 304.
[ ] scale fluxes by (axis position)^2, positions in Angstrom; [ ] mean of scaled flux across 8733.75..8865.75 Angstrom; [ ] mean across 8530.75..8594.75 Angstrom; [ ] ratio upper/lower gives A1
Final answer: 1.20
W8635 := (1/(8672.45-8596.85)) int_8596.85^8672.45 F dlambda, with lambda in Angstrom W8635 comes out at 296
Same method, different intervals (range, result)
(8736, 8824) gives 316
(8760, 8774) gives 310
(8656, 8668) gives 270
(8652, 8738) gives 294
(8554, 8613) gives 295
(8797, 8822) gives 310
